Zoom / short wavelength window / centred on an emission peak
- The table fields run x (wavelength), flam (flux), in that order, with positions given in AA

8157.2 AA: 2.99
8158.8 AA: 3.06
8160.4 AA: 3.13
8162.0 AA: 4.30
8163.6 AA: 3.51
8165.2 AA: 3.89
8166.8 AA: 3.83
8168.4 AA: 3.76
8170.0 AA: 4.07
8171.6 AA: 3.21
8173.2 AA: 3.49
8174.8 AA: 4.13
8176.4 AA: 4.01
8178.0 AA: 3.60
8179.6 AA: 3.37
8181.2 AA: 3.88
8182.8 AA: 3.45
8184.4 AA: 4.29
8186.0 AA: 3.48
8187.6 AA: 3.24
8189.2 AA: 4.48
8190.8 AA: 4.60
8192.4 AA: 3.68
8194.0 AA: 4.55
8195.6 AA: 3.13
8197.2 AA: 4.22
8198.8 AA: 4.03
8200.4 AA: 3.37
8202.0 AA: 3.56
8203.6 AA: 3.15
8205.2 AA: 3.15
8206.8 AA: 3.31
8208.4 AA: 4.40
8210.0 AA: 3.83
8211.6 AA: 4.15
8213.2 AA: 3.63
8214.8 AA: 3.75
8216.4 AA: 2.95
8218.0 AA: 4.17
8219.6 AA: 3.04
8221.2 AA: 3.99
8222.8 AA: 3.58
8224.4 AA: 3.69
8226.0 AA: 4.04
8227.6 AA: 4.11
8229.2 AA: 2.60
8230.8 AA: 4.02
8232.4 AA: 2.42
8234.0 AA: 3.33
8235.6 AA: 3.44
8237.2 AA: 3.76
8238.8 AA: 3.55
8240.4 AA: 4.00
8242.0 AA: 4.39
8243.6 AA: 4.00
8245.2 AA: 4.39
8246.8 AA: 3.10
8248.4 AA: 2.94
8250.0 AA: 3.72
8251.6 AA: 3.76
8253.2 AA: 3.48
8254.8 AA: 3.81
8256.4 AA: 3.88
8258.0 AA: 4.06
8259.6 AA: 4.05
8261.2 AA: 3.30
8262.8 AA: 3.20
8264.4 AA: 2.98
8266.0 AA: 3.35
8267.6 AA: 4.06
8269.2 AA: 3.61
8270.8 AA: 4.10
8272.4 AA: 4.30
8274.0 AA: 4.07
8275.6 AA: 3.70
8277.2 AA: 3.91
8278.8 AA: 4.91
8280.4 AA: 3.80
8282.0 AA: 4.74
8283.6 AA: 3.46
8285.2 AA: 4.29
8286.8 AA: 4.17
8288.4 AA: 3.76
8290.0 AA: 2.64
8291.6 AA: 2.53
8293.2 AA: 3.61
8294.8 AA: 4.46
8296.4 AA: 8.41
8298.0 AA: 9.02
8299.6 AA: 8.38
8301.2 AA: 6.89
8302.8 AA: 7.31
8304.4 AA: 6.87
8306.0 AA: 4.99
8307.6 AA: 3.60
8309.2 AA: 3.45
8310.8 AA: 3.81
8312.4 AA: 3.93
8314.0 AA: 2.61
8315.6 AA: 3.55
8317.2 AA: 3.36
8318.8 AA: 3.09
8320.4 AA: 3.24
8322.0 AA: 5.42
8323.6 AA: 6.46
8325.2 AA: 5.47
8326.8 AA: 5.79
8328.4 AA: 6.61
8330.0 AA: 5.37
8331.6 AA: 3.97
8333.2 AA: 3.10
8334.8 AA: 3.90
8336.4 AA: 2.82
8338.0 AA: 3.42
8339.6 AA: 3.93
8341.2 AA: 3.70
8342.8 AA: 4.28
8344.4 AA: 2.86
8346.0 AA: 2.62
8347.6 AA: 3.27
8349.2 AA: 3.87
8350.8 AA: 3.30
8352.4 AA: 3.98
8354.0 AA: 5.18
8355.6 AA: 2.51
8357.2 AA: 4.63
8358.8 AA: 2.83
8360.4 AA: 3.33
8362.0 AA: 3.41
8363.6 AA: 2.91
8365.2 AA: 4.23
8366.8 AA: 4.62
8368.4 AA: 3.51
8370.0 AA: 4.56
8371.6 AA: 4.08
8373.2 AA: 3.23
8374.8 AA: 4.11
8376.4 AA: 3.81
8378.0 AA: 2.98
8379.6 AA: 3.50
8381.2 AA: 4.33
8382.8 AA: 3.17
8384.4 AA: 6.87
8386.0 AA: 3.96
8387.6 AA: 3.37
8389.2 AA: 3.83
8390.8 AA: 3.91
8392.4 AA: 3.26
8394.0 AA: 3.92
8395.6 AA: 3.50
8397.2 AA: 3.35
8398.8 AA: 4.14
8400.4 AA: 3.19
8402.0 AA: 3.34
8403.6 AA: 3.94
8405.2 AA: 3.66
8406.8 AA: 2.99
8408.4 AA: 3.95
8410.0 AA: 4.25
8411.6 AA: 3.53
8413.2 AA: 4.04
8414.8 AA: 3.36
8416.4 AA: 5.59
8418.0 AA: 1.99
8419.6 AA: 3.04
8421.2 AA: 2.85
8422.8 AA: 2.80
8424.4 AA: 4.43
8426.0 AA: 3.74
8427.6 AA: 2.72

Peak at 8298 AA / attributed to H-alpha 6563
